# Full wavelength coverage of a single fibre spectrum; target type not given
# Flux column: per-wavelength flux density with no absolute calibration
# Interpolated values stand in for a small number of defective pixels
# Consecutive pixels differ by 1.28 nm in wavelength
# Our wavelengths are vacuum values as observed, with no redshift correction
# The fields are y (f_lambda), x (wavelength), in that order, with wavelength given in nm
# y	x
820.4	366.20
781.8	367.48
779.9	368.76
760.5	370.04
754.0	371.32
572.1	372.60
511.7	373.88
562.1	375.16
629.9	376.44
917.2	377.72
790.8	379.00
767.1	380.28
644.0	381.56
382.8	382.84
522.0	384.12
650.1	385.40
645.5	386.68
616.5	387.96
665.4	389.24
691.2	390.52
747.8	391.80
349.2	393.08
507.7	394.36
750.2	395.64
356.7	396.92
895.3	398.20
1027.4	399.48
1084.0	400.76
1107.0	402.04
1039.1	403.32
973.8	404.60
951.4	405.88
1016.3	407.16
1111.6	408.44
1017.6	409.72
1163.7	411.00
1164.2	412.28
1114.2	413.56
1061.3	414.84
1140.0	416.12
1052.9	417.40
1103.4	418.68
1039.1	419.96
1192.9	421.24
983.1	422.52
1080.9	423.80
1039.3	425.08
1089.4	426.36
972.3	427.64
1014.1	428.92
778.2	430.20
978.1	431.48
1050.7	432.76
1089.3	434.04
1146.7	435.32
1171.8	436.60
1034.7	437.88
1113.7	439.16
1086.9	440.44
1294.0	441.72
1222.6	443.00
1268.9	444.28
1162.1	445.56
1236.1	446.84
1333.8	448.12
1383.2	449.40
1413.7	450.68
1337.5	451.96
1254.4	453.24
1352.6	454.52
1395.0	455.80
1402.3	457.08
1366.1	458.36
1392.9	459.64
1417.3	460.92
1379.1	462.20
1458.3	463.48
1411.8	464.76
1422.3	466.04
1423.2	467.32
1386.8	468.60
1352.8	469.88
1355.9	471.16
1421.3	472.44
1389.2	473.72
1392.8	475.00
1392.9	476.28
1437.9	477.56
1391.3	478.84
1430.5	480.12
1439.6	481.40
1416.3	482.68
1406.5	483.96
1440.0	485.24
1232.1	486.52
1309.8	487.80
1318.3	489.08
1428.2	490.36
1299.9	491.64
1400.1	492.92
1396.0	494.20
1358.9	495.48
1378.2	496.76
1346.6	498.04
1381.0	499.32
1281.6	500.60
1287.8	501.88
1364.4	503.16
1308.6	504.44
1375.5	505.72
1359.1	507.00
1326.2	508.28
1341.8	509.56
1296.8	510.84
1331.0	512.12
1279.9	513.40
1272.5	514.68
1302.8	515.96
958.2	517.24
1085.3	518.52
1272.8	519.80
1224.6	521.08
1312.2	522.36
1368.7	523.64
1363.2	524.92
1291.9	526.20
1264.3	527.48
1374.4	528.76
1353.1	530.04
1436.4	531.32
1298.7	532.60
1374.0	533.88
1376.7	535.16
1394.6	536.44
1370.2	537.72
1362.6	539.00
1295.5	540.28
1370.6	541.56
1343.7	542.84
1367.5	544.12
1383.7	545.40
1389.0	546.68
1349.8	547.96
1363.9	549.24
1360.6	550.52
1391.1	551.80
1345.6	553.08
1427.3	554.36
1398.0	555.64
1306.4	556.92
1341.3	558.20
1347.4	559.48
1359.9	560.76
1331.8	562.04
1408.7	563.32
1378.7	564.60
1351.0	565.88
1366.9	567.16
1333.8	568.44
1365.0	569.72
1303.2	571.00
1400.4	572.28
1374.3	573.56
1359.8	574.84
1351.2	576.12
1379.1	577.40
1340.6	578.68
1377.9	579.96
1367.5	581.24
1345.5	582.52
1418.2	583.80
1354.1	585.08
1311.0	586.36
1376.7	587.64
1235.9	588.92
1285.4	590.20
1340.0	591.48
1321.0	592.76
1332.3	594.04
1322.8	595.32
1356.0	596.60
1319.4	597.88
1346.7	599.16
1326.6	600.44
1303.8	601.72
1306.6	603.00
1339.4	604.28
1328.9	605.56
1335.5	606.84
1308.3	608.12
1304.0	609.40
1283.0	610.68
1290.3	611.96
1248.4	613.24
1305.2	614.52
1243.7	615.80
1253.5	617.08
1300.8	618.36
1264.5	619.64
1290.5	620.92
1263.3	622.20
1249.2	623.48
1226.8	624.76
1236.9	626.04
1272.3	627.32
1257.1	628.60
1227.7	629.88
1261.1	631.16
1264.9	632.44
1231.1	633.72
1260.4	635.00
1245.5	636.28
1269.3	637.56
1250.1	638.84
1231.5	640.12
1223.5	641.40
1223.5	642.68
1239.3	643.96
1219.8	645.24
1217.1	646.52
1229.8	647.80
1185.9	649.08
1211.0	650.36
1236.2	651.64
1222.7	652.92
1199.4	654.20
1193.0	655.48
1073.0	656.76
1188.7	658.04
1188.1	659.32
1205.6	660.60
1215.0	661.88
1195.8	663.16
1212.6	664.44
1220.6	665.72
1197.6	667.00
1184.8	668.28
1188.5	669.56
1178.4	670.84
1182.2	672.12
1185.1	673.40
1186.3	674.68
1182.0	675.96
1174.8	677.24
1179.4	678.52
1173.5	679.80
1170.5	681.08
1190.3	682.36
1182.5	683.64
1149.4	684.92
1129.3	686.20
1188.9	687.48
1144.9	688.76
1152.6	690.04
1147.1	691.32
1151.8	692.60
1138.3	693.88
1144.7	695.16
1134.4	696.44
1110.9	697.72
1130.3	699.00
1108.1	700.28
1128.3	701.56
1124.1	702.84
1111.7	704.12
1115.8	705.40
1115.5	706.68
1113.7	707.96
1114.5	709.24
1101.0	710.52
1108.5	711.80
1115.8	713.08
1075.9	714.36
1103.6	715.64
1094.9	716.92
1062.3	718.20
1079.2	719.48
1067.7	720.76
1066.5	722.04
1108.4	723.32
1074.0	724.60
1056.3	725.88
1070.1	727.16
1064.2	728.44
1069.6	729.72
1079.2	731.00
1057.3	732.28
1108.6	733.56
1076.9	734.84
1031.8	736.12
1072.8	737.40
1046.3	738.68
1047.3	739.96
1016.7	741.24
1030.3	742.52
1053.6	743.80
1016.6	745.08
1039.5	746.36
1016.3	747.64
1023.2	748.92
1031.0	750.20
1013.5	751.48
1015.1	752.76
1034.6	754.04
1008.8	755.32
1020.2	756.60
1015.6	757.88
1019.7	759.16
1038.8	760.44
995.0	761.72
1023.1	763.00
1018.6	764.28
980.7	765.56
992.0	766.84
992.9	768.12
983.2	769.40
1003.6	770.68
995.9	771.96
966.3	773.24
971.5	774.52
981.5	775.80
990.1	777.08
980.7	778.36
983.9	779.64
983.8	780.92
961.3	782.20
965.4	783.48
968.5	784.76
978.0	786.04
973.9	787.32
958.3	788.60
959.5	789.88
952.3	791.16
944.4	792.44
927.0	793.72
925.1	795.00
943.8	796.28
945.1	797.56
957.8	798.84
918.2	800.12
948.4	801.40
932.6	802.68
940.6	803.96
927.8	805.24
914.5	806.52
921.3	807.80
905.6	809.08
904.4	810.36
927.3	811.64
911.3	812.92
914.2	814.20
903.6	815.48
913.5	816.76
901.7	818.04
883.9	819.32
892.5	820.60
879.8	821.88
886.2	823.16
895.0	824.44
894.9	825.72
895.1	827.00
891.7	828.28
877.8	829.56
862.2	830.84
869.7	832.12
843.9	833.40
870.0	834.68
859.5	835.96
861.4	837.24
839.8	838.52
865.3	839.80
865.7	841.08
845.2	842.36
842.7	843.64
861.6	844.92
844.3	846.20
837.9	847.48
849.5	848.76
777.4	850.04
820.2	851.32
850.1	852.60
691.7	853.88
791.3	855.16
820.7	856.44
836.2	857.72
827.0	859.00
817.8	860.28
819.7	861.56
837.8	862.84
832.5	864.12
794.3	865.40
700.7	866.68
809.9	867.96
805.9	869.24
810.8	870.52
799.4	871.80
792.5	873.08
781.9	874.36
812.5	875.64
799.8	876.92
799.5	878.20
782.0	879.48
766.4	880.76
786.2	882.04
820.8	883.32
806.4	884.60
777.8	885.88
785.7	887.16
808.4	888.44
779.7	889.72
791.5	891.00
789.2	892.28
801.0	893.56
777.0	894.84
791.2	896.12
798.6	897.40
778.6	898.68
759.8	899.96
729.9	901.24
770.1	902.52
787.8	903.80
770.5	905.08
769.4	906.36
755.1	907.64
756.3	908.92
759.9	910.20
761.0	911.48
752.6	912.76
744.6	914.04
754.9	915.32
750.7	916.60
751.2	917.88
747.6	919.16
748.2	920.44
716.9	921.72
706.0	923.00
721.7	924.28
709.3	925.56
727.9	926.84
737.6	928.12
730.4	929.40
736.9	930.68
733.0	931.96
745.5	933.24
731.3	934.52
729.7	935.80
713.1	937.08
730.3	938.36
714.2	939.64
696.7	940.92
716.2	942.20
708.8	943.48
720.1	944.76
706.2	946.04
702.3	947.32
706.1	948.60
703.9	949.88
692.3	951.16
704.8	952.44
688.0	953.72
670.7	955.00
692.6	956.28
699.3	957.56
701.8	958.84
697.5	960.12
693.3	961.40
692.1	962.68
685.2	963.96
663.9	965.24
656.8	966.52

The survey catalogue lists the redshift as 0.00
